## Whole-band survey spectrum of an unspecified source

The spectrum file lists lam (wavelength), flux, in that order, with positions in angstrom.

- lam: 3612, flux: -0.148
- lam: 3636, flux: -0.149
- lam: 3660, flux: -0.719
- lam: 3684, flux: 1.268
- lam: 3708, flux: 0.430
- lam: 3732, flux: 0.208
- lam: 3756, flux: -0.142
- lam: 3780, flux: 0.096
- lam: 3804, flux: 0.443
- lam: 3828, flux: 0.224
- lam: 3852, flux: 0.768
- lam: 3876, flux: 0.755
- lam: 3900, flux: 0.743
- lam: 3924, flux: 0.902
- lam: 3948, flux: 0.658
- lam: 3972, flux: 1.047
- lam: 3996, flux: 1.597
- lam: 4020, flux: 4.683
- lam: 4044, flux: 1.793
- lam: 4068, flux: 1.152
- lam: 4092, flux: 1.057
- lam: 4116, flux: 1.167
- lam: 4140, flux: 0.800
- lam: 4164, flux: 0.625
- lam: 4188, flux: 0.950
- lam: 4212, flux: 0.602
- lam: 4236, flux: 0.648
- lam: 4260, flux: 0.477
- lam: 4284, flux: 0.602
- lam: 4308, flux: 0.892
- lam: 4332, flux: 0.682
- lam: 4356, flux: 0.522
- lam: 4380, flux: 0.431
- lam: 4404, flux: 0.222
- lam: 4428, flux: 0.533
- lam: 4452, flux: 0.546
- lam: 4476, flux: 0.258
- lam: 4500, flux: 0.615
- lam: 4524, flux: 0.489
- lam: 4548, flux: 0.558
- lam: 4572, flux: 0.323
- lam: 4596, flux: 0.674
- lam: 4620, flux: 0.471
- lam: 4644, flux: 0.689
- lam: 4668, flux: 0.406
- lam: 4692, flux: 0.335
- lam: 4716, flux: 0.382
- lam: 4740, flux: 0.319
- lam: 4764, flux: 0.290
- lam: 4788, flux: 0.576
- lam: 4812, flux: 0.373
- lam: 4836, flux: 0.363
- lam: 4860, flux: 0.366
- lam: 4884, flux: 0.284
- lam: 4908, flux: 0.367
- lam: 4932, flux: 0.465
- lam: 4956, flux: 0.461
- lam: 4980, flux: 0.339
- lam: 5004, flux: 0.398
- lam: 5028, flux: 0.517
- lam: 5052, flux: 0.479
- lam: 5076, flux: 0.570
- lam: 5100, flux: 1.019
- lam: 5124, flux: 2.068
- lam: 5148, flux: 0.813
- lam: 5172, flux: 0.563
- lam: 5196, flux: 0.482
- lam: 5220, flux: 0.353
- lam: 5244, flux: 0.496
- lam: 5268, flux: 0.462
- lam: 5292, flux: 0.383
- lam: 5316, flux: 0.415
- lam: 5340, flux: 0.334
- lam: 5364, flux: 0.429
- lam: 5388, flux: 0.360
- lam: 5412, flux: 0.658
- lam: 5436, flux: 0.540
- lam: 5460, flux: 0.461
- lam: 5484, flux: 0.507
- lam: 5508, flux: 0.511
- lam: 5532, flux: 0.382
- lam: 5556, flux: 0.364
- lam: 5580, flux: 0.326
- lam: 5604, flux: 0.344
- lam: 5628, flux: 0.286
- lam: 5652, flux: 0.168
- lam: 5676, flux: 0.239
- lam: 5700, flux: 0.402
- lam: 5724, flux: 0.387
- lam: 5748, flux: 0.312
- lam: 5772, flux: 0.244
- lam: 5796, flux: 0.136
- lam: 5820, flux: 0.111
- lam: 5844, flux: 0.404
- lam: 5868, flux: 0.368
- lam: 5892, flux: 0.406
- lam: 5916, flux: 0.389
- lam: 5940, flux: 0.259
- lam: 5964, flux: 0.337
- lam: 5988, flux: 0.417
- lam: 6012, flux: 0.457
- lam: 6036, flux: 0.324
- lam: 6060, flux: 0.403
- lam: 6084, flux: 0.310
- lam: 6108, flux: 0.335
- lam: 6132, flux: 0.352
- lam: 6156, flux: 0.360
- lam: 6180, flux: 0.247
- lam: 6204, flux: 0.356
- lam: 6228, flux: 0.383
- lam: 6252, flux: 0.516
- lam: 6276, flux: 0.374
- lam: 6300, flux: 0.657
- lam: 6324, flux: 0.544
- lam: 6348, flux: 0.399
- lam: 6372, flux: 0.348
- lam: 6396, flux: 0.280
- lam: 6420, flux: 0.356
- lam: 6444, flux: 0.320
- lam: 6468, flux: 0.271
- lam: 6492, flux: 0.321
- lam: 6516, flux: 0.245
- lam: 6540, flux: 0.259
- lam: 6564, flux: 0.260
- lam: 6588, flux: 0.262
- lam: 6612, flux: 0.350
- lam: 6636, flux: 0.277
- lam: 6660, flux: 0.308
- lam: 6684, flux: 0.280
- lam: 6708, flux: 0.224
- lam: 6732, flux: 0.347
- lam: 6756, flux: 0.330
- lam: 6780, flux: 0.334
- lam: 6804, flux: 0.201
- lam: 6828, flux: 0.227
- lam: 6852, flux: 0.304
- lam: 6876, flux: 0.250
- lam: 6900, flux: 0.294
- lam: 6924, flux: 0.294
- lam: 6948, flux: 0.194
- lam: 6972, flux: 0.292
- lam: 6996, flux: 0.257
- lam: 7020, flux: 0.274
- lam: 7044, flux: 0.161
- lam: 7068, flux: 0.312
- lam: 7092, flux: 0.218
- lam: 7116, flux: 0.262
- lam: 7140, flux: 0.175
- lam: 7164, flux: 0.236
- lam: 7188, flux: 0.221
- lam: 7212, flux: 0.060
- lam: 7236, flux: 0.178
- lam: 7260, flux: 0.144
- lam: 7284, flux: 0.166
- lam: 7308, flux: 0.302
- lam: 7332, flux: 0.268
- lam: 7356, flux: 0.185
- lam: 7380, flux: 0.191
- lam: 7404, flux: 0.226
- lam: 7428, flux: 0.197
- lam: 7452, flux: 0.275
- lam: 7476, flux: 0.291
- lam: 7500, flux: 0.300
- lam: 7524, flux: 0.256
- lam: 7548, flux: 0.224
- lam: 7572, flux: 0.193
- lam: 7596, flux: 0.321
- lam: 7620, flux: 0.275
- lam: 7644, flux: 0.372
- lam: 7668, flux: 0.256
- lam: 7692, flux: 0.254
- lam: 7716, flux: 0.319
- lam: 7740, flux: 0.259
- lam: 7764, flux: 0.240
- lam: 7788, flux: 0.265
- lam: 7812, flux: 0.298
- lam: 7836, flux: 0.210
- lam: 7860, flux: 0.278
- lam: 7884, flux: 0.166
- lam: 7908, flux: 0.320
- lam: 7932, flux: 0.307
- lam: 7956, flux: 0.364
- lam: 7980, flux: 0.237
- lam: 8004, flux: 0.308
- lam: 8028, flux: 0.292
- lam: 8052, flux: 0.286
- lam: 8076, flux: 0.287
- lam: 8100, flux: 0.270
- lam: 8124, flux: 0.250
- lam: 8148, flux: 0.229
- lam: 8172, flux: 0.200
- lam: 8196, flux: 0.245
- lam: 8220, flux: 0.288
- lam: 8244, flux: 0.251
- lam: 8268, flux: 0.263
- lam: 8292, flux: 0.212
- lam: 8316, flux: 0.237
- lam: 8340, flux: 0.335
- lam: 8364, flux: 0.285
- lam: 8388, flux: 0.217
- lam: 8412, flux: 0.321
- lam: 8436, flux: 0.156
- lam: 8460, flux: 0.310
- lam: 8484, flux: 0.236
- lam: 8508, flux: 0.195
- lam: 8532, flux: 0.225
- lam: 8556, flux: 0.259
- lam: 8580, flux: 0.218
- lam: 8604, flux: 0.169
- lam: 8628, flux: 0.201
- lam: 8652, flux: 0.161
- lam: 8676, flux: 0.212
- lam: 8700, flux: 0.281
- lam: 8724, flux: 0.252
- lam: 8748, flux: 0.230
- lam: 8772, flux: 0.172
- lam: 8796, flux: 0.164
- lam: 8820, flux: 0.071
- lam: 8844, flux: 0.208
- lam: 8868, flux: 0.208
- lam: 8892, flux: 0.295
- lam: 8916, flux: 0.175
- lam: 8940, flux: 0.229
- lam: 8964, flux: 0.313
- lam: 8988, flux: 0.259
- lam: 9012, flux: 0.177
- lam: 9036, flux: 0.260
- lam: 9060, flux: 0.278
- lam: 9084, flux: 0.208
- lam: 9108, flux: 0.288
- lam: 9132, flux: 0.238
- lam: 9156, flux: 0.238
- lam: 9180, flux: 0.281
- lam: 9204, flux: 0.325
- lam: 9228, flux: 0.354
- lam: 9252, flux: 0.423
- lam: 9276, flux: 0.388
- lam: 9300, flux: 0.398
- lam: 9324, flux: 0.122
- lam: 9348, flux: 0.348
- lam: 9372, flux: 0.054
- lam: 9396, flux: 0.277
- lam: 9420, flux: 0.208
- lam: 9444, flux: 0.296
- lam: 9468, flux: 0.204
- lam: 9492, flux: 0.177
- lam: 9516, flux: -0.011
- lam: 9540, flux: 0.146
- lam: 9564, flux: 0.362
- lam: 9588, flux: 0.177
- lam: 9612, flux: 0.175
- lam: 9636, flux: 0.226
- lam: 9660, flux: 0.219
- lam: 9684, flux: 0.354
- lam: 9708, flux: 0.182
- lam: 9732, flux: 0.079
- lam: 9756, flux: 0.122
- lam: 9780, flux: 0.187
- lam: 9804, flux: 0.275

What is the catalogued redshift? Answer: 2.308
